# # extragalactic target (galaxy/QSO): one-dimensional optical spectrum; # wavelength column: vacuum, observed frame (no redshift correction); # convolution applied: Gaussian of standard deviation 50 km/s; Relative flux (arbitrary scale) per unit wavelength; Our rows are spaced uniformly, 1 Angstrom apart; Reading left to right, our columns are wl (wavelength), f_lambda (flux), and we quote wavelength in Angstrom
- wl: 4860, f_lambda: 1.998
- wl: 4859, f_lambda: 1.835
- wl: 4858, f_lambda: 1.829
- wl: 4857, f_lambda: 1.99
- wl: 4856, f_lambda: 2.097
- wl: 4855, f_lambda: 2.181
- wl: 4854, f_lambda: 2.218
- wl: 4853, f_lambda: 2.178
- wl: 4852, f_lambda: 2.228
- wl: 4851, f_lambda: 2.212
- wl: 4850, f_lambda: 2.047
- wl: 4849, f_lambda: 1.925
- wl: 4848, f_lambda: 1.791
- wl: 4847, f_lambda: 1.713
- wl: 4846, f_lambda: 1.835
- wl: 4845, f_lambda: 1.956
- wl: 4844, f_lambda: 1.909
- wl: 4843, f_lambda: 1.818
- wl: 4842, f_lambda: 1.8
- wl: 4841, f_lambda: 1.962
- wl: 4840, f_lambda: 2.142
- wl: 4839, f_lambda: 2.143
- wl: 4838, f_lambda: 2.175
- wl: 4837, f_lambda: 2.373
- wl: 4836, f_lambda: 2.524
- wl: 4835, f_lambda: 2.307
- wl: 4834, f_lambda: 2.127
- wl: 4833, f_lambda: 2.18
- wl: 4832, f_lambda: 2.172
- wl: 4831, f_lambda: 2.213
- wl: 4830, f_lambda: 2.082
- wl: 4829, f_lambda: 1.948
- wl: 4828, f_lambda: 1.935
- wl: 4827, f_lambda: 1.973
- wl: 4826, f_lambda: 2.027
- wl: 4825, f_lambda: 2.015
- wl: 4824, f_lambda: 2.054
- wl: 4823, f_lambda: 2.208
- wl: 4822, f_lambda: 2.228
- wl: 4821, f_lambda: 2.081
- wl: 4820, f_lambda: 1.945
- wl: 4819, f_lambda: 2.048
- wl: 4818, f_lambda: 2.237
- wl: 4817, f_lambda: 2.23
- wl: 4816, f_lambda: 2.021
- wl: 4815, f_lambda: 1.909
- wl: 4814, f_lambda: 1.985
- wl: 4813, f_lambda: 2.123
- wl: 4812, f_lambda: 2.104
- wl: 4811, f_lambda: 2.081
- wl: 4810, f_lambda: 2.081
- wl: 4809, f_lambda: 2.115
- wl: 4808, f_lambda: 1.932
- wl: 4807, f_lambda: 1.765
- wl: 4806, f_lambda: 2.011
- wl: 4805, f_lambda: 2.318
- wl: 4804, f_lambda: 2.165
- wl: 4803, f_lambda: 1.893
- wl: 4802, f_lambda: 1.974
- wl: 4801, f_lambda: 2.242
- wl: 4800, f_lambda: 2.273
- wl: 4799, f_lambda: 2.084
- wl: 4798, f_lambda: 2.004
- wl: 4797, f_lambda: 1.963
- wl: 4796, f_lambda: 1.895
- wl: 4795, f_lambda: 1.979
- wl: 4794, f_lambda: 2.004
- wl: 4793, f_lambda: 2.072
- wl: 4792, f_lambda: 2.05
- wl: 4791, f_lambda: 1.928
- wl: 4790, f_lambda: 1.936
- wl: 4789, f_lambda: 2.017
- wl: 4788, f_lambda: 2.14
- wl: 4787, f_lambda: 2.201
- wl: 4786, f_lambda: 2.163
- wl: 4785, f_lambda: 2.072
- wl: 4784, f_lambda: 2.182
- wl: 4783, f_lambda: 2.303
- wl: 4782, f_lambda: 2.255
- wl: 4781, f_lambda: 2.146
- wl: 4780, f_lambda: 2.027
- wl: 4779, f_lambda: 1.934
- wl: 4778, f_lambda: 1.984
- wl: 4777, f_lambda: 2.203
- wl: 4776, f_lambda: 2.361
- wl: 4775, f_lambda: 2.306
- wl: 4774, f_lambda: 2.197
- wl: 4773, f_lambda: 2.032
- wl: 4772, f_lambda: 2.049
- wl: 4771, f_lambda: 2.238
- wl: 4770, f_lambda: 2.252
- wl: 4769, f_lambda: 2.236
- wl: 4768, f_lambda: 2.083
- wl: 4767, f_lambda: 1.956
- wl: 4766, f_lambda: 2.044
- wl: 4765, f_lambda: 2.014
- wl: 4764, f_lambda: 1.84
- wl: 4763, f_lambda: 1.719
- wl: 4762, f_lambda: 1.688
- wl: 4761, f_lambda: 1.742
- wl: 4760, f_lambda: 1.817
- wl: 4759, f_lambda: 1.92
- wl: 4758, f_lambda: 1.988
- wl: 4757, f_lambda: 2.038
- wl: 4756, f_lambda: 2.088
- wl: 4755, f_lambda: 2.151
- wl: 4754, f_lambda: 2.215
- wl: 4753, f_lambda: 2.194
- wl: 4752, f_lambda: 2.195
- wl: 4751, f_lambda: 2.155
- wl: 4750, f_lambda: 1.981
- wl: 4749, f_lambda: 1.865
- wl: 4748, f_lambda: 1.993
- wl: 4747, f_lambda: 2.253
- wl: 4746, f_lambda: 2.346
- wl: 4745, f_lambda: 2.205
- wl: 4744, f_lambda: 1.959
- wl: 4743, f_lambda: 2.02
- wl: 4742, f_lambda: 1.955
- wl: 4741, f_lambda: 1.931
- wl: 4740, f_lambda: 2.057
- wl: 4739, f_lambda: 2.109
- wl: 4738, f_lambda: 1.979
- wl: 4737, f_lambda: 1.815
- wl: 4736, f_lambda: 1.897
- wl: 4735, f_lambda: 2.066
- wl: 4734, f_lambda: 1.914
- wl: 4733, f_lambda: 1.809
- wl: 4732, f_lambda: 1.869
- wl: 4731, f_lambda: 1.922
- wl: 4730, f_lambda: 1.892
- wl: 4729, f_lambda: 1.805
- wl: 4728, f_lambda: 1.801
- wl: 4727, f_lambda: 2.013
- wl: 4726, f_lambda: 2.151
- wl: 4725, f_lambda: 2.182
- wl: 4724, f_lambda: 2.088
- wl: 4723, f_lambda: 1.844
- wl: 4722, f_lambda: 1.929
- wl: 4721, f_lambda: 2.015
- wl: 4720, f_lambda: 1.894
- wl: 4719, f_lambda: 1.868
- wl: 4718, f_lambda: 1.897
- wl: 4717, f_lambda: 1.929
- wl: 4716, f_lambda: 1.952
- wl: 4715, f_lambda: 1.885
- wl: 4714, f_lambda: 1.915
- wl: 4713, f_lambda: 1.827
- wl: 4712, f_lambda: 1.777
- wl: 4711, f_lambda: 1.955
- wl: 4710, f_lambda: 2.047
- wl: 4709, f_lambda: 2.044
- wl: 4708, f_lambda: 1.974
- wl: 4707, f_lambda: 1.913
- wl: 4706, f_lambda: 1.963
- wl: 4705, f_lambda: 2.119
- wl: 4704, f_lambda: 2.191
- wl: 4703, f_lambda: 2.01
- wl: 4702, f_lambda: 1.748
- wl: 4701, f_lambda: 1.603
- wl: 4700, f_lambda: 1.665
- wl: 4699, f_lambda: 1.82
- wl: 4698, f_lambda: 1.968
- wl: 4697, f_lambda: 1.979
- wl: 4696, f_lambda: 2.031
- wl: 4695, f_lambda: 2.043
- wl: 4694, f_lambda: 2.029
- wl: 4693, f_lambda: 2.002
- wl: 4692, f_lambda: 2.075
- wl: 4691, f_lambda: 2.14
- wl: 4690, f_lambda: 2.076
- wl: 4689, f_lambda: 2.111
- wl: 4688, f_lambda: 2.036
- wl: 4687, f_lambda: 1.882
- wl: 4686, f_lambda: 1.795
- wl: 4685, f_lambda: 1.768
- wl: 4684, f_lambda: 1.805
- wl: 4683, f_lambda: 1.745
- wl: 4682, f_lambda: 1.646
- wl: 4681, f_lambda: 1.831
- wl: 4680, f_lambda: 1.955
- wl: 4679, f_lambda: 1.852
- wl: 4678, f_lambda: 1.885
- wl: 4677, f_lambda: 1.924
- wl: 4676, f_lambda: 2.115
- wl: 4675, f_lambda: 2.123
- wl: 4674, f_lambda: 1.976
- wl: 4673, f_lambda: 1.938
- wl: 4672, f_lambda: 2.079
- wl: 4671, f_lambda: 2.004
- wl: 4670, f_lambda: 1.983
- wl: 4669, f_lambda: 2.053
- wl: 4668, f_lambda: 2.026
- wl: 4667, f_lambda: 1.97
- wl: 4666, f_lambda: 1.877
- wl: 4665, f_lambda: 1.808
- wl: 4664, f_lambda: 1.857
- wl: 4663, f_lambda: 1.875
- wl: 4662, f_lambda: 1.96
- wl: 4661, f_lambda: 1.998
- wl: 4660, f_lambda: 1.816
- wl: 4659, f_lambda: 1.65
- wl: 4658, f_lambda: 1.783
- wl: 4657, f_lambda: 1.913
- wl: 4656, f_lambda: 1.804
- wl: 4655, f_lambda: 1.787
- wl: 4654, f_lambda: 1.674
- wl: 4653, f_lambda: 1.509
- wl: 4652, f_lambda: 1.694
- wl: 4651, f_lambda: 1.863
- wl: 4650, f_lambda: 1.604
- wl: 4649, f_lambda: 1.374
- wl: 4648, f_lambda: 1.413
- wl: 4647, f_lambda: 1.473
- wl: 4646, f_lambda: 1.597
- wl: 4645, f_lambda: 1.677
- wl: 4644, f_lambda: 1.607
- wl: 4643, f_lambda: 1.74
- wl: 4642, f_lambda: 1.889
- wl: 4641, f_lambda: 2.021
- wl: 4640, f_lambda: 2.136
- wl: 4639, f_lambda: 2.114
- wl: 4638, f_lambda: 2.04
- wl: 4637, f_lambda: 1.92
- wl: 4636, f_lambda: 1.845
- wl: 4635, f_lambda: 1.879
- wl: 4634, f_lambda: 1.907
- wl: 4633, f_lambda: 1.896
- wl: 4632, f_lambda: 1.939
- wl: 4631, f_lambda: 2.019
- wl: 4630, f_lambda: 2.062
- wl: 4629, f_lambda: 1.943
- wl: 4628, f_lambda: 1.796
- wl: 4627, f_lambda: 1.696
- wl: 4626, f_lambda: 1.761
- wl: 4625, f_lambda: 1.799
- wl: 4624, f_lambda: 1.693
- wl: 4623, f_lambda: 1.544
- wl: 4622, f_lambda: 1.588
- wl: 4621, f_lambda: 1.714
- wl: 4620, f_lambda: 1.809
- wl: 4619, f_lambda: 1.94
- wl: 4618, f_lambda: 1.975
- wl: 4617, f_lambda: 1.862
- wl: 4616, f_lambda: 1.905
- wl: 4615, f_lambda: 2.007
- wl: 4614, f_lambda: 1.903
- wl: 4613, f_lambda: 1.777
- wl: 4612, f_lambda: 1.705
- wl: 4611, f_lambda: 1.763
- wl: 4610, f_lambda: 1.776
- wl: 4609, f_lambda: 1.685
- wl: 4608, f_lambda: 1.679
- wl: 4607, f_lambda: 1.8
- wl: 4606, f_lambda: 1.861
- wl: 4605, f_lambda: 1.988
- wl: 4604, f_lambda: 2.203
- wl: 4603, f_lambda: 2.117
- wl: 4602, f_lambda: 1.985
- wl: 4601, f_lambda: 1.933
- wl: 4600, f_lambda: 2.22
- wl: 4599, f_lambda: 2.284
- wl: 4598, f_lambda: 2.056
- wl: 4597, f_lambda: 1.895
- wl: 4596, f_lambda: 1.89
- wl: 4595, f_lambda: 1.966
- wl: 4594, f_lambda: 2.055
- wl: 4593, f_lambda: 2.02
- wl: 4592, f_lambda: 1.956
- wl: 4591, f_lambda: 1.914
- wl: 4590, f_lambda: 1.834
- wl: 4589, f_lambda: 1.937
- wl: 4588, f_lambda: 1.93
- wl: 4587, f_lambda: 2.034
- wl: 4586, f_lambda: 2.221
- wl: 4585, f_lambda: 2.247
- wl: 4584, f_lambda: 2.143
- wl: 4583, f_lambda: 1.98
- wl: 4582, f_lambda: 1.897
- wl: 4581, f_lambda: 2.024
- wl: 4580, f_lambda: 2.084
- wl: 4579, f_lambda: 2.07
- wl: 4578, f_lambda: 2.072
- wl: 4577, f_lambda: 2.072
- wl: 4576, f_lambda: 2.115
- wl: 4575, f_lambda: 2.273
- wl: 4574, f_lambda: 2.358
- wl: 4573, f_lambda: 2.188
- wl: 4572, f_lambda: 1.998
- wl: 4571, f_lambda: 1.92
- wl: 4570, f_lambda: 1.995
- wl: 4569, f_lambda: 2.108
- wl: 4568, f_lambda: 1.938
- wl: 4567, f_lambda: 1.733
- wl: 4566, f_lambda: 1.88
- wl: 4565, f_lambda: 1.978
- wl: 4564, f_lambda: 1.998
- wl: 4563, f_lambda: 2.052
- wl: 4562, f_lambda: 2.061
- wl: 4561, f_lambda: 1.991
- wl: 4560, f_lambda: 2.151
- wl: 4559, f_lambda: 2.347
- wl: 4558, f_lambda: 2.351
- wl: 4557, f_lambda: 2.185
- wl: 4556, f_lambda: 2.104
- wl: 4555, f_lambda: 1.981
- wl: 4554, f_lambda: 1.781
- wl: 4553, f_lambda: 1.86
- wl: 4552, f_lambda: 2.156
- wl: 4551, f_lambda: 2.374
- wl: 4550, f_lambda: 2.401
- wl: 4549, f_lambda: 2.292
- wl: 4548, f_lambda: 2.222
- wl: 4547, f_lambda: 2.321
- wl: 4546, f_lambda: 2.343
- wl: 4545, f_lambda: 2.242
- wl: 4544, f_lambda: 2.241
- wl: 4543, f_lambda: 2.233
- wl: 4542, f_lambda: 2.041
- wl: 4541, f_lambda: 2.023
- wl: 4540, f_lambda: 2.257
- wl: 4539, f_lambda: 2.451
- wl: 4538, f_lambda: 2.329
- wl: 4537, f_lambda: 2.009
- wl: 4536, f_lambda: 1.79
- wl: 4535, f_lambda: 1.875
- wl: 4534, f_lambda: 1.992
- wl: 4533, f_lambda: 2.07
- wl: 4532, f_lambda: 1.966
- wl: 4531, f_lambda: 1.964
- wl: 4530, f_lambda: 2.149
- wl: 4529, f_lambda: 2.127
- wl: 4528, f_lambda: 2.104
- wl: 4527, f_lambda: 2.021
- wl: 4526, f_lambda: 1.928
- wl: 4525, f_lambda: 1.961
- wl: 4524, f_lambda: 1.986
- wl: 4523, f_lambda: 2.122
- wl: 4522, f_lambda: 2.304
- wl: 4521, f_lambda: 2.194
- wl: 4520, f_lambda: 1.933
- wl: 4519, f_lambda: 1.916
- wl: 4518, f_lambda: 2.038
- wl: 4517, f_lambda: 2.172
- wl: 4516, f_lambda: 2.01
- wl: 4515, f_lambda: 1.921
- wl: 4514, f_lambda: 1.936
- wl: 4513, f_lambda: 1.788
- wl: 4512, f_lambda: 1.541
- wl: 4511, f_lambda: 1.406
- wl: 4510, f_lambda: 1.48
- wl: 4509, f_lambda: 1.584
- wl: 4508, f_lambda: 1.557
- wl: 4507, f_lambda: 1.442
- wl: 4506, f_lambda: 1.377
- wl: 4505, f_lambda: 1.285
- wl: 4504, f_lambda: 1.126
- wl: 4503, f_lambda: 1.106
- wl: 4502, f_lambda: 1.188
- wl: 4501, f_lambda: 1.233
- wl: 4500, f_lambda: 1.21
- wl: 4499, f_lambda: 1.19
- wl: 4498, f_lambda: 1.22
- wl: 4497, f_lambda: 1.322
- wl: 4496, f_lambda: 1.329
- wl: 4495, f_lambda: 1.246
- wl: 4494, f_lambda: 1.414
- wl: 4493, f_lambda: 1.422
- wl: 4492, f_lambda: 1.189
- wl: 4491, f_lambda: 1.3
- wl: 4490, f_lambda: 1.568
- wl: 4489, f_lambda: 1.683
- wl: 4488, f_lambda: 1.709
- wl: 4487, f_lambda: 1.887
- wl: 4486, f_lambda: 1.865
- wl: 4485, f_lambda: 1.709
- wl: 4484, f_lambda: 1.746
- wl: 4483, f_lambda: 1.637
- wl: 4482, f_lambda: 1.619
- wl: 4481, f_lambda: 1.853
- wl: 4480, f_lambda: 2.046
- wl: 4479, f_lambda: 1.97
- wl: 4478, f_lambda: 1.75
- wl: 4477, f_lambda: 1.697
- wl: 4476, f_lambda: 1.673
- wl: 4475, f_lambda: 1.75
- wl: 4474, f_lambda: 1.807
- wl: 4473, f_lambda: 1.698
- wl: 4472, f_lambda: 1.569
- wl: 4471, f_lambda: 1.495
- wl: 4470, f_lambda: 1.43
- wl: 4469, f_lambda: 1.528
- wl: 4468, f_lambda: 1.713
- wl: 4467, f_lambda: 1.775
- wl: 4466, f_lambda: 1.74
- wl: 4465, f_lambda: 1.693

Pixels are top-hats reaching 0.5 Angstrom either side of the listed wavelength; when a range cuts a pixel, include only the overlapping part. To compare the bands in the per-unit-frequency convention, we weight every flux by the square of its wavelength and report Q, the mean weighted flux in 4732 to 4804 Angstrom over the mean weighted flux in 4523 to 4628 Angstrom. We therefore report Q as 1.11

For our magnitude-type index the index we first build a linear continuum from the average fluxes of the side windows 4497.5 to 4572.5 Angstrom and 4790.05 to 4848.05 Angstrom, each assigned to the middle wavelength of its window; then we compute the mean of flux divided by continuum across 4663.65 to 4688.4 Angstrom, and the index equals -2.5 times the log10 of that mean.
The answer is 0.04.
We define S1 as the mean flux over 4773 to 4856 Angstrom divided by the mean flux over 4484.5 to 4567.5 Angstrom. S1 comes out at 1.12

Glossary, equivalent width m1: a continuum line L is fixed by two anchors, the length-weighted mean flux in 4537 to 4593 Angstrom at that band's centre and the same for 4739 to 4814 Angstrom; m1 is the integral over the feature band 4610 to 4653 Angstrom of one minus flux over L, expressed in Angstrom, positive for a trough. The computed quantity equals 5.9 Angstrom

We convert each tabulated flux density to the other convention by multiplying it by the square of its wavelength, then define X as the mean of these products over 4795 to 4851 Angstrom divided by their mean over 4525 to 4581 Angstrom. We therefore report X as 1.1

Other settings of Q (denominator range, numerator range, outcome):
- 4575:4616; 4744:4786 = 1.13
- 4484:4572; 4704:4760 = 1.17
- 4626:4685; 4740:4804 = 1.17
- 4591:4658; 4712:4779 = 1.14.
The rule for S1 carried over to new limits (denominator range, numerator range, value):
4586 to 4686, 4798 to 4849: 1.10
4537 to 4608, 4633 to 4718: 0.91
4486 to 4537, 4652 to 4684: 1.11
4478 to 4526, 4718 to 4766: 1.21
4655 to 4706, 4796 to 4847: 1.07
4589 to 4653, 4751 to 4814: 1.11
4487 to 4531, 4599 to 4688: 1.12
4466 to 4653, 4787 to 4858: 1.10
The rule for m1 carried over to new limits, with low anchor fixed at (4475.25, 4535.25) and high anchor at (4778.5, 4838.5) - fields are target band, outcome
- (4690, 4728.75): 0.1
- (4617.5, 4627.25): 0.5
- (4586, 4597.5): -0.9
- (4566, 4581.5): -2.3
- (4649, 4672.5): 0.7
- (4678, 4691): 0.3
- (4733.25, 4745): 0.1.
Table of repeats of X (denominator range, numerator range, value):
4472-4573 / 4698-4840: 1.22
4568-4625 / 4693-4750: 1.05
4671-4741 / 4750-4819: 1.10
